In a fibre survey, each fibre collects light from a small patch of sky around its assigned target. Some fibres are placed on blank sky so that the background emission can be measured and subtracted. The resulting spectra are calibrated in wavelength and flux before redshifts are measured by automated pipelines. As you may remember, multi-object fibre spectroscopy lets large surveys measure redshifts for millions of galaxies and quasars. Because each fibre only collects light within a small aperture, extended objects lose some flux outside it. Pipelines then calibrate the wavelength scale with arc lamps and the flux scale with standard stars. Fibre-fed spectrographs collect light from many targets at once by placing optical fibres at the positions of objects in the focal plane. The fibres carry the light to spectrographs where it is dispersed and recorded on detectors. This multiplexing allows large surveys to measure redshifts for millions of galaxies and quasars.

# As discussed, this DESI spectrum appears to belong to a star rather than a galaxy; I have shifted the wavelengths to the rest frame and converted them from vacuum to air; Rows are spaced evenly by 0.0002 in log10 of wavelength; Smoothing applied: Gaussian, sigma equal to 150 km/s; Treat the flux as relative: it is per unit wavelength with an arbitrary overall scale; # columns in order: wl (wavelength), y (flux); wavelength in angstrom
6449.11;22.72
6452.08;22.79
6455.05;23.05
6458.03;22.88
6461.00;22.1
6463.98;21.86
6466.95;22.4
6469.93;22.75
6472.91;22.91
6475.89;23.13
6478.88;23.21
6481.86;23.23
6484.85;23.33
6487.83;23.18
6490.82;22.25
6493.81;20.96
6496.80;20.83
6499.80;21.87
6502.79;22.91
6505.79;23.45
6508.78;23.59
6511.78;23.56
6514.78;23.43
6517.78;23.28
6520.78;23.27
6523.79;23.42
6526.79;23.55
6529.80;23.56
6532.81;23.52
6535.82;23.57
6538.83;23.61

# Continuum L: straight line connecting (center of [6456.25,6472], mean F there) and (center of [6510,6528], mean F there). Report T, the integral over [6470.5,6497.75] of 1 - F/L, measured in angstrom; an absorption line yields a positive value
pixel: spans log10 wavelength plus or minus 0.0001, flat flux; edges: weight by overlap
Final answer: 0.22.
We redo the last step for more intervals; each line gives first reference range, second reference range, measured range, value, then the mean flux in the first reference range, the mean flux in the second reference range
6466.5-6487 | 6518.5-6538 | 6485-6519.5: 0.82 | 23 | 23.5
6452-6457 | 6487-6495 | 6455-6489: -0.46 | 22.9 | 22.1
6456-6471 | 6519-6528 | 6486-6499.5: 0.62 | 22.4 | 23.4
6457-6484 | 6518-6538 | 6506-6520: -0.11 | 22.7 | 23.5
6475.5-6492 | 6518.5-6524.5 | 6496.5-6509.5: 0.32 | 23.1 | 23.3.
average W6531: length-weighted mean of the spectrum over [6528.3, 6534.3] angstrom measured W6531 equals 23.5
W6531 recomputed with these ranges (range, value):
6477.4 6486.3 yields 23.3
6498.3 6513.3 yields 23.1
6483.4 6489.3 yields 23.3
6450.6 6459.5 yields 22.9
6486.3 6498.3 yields 21.8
